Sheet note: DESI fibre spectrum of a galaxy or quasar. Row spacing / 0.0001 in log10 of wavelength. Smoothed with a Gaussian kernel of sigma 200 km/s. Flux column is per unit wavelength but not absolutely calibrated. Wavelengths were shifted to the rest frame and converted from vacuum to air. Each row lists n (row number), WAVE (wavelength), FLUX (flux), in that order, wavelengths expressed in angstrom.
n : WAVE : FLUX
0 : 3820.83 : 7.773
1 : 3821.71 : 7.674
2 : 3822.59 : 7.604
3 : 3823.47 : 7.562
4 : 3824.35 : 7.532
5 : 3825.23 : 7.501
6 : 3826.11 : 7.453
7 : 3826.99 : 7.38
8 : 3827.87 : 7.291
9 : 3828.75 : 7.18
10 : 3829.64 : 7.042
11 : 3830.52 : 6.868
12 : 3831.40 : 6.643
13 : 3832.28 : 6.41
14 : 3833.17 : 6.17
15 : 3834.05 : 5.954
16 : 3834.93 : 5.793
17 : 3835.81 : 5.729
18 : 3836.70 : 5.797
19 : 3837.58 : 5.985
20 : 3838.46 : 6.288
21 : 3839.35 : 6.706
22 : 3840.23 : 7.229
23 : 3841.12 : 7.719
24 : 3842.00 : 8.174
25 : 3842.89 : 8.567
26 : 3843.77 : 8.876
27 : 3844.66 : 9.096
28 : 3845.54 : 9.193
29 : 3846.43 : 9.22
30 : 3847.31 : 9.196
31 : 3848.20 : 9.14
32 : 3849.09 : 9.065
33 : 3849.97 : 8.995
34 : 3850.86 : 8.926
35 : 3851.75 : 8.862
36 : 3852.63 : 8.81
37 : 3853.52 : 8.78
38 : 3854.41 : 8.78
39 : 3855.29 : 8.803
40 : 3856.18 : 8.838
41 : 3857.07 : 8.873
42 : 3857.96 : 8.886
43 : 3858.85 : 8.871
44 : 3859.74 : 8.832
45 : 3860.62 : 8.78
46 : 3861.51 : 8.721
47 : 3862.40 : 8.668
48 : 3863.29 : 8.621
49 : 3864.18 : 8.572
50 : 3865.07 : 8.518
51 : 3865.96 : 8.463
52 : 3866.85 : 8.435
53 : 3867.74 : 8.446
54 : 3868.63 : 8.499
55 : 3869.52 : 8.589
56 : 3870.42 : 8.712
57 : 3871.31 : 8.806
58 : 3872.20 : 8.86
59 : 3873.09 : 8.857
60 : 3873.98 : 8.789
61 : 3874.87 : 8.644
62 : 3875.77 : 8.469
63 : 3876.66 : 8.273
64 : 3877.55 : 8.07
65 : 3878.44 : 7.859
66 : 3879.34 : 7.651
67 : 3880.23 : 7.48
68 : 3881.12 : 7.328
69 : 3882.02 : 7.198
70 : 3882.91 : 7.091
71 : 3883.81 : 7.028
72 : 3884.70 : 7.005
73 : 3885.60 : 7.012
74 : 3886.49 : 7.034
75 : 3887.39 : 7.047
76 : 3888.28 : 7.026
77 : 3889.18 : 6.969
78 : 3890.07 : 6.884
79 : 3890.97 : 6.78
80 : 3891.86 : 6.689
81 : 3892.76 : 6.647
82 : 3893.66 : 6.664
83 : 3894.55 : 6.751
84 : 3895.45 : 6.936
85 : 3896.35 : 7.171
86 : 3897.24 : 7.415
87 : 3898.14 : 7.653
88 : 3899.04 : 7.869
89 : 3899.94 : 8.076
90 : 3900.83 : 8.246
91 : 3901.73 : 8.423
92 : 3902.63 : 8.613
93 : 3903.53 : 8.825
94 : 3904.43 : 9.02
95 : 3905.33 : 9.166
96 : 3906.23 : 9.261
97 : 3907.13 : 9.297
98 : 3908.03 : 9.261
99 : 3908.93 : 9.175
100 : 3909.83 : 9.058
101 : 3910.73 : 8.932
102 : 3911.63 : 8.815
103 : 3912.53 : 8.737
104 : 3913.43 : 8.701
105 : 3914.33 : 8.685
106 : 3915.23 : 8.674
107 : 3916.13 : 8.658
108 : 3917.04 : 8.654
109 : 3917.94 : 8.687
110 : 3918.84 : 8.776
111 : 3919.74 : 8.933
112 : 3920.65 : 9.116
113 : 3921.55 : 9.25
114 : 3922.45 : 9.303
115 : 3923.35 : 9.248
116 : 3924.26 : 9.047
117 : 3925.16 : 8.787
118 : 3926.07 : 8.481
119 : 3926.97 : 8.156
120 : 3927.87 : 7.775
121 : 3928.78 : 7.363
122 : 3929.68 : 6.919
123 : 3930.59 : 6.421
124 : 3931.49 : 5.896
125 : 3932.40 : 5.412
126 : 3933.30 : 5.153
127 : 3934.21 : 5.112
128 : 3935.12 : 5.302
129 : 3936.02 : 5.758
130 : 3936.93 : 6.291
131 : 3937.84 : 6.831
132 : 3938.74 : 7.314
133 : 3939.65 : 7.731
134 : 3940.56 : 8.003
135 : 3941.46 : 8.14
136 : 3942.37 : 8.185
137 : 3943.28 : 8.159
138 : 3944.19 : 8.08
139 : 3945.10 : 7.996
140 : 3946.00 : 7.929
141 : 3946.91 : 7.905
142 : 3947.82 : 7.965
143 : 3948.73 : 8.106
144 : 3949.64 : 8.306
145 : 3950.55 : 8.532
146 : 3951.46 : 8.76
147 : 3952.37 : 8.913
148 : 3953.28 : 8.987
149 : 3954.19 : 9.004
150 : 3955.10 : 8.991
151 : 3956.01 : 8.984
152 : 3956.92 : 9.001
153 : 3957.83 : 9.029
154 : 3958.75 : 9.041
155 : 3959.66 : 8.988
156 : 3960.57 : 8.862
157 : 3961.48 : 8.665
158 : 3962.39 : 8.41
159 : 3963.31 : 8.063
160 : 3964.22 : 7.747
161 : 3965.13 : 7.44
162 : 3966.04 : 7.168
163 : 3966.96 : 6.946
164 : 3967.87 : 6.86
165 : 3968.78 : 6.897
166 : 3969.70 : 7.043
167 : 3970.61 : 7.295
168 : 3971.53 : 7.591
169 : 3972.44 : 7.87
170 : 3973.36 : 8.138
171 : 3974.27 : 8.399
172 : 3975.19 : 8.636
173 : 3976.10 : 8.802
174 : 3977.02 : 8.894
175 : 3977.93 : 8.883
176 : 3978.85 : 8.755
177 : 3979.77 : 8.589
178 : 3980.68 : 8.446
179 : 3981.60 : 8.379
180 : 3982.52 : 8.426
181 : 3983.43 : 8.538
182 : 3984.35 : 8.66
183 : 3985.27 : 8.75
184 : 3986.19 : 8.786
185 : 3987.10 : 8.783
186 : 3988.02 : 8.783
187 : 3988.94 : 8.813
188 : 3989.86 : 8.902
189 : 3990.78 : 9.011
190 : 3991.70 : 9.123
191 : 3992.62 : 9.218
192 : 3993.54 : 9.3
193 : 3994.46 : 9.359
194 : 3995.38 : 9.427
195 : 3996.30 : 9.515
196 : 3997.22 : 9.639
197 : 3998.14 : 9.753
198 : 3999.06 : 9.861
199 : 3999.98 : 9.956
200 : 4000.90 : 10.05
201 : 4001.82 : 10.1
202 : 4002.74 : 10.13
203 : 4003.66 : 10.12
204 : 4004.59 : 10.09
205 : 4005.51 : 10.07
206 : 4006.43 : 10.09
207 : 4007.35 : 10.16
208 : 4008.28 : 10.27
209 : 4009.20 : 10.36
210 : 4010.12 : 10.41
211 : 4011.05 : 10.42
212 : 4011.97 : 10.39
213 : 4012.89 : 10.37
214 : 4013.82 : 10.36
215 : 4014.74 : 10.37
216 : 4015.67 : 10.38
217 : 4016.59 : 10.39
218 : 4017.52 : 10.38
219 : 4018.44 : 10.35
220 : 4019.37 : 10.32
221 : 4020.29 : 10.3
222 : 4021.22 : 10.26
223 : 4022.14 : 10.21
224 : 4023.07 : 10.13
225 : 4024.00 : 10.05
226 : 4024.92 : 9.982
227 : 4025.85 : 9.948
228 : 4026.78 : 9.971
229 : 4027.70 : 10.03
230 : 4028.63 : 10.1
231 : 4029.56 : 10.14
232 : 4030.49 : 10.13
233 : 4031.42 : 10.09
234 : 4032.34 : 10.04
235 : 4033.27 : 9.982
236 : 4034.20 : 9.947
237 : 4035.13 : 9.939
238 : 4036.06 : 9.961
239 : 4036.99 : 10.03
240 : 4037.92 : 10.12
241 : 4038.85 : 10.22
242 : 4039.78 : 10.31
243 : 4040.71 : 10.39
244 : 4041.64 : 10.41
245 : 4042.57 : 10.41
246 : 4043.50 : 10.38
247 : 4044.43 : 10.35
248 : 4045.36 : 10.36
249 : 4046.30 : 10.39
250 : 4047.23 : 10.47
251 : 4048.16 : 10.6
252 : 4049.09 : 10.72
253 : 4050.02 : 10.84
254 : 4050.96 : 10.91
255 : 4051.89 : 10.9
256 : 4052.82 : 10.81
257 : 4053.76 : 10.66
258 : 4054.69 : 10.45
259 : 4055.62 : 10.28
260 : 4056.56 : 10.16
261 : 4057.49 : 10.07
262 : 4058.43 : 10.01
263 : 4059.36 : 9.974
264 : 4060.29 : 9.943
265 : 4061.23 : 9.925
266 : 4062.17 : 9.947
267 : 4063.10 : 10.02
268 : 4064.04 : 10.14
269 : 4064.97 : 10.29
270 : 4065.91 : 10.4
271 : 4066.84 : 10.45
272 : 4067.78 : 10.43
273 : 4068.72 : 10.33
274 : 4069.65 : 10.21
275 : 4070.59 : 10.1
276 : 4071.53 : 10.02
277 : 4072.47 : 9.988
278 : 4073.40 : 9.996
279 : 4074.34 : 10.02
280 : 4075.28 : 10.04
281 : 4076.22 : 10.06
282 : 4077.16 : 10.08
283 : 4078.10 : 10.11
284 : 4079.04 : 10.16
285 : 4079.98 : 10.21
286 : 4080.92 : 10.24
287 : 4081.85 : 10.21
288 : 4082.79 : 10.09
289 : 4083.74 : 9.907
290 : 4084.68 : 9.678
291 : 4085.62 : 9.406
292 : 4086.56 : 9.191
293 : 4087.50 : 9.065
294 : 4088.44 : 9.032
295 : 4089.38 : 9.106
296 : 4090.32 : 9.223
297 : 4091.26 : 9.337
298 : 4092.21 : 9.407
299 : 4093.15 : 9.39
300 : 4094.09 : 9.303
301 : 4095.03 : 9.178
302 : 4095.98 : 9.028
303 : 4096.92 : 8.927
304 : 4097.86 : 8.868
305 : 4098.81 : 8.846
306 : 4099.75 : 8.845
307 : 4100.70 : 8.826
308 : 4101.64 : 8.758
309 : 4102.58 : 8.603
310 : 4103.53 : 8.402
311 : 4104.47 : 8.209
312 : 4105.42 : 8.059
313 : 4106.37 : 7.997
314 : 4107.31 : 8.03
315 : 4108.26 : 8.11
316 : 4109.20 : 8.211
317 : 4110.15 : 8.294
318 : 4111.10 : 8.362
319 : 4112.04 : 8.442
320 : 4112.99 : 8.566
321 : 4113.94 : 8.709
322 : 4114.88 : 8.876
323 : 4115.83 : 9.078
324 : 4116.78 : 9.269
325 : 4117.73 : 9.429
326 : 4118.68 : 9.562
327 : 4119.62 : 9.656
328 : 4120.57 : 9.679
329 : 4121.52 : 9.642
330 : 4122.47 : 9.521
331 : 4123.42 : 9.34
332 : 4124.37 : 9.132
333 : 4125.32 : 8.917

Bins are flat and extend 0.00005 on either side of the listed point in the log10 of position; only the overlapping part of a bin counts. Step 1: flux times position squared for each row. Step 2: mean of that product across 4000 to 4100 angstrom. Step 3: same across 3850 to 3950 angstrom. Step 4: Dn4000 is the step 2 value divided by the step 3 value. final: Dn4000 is 1.3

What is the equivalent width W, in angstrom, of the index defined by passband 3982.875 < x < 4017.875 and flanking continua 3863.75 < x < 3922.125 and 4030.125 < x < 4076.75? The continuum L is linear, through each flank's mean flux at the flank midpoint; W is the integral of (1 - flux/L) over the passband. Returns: -0.5 angstrom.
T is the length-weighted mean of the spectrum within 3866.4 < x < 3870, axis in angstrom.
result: 8.48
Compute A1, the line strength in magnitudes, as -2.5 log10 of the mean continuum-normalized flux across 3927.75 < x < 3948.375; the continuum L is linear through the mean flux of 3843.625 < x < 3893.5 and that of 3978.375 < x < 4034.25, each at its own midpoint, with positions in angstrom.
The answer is 0.27 mag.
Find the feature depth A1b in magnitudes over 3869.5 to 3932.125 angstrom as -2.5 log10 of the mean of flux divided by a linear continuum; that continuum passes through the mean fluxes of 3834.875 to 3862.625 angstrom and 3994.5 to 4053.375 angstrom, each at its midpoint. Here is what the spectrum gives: 0.10 mag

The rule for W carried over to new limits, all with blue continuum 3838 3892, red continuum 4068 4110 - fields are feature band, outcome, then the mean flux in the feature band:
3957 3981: 1.62 angstrom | 8.14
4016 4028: -1.58 angstrom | 10.2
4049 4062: -1.73 angstrom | 10.4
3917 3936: 1.96 angstrom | 7.64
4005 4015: -1.52 angstrom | 10.3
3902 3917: -0.86 angstrom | 8.91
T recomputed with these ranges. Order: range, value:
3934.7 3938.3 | 6.07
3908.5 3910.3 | 9.12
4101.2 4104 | 8.59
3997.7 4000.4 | 9.86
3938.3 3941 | 7.67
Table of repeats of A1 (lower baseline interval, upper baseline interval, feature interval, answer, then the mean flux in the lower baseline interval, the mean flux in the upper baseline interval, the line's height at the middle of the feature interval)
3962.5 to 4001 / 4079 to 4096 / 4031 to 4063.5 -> -0.13 mag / 8.55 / 9.53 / 9.16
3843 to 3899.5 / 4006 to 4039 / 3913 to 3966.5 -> 0.13 mag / 8.14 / 10.2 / 9.07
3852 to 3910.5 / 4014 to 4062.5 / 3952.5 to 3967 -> 0.08 mag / 8.14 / 10.3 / 9.2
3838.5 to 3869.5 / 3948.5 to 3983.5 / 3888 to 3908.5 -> 0.09 mag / 8.62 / 8.32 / 8.5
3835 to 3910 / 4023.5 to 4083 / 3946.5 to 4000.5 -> 0.09 mag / 8.1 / 10.2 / 9.28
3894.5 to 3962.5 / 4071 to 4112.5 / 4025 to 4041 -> -0.14 mag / 8.17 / 9.21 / 8.83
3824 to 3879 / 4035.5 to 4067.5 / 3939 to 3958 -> 0.10 mag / 8.08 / 10.3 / 9.17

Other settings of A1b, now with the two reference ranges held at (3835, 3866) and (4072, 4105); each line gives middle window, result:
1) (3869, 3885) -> 0.053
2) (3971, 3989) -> 0.048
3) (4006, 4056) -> -0.128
